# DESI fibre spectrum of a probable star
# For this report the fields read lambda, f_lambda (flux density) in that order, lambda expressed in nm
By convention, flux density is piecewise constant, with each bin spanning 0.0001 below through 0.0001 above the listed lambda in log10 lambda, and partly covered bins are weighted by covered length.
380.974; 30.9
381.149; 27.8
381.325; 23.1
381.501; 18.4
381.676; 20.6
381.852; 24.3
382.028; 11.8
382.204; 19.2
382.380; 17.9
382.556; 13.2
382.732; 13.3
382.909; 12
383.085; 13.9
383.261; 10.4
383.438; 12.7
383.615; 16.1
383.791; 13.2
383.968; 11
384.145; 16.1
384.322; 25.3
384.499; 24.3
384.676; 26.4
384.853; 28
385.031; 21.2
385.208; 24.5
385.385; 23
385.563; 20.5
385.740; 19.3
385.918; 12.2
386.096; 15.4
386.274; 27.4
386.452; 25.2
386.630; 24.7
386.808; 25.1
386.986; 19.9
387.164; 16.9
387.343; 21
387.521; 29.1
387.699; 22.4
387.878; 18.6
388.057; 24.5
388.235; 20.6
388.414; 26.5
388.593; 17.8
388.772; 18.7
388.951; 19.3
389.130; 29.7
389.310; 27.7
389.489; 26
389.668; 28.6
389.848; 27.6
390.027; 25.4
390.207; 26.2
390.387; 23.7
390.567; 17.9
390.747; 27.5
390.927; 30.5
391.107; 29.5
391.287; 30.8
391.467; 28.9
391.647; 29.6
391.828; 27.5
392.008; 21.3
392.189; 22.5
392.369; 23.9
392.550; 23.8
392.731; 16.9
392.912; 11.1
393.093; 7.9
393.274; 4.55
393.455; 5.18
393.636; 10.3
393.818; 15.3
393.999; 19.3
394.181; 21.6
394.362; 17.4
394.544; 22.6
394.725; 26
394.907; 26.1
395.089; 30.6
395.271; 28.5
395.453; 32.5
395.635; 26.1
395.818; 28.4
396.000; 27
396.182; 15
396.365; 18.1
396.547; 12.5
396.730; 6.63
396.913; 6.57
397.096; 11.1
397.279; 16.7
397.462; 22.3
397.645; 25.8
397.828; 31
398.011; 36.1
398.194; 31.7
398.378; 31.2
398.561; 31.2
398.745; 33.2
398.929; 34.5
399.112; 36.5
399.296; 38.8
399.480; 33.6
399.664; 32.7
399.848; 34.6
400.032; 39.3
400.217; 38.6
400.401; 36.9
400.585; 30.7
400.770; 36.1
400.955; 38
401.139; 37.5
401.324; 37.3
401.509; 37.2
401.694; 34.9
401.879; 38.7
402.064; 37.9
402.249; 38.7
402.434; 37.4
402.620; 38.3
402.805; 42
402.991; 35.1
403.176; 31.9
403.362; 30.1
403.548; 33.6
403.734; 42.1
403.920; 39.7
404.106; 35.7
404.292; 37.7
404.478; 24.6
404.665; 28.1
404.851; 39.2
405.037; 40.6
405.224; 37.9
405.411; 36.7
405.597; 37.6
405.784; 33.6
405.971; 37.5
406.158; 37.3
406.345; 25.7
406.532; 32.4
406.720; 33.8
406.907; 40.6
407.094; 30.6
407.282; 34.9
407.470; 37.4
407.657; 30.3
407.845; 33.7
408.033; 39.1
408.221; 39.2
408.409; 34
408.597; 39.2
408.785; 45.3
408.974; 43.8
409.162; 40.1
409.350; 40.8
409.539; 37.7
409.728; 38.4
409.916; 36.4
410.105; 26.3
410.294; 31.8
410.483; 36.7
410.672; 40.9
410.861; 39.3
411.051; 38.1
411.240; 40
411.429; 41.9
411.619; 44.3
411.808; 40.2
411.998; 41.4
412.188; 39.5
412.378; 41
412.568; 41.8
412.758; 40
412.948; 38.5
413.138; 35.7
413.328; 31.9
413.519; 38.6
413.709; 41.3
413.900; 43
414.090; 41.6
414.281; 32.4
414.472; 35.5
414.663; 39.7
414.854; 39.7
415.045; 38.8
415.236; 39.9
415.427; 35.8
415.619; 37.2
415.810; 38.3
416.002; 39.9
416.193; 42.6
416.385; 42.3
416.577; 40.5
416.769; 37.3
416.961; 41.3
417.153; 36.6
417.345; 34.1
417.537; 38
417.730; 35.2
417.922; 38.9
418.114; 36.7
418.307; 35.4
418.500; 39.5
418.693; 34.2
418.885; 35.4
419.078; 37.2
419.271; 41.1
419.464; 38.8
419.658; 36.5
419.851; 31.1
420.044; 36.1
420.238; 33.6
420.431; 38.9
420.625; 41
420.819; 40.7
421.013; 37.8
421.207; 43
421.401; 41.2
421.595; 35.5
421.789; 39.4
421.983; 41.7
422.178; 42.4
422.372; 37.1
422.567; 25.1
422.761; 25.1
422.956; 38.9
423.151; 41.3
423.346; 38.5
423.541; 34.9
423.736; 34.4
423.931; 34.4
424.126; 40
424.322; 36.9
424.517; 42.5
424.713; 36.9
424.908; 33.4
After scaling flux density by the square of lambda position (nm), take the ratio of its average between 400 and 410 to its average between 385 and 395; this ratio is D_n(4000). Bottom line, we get 1.80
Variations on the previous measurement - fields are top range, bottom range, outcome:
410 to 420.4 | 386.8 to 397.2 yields 1.98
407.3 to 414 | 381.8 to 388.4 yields 2.24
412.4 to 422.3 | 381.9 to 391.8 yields 2.05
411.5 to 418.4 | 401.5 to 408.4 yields 1.14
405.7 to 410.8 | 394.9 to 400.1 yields 1.42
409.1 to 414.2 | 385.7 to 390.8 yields 1.90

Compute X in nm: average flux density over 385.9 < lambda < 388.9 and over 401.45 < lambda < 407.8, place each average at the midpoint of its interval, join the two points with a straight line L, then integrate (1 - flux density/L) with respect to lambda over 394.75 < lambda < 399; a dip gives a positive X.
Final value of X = 0.71 nm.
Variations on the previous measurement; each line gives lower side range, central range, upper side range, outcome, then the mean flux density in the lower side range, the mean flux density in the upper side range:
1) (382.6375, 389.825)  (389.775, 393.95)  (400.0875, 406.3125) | 0.722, 20.8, 36.3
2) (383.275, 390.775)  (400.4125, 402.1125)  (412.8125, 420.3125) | -0.398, 21.9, 37.7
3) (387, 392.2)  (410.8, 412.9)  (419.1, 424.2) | -0.457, 24.7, 37.2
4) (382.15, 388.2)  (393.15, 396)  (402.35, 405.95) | 0.704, 19.6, 35.9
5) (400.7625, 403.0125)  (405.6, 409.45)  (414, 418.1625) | 0.150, 37.8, 38.3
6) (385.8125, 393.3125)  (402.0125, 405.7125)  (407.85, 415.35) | -0.343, 22.8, 38.7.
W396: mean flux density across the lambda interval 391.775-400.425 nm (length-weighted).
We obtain 23.9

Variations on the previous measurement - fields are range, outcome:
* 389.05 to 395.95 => 23.1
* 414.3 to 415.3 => 38.2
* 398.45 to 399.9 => 34.3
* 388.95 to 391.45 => 26.8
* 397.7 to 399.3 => 33.4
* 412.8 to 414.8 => 37.9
